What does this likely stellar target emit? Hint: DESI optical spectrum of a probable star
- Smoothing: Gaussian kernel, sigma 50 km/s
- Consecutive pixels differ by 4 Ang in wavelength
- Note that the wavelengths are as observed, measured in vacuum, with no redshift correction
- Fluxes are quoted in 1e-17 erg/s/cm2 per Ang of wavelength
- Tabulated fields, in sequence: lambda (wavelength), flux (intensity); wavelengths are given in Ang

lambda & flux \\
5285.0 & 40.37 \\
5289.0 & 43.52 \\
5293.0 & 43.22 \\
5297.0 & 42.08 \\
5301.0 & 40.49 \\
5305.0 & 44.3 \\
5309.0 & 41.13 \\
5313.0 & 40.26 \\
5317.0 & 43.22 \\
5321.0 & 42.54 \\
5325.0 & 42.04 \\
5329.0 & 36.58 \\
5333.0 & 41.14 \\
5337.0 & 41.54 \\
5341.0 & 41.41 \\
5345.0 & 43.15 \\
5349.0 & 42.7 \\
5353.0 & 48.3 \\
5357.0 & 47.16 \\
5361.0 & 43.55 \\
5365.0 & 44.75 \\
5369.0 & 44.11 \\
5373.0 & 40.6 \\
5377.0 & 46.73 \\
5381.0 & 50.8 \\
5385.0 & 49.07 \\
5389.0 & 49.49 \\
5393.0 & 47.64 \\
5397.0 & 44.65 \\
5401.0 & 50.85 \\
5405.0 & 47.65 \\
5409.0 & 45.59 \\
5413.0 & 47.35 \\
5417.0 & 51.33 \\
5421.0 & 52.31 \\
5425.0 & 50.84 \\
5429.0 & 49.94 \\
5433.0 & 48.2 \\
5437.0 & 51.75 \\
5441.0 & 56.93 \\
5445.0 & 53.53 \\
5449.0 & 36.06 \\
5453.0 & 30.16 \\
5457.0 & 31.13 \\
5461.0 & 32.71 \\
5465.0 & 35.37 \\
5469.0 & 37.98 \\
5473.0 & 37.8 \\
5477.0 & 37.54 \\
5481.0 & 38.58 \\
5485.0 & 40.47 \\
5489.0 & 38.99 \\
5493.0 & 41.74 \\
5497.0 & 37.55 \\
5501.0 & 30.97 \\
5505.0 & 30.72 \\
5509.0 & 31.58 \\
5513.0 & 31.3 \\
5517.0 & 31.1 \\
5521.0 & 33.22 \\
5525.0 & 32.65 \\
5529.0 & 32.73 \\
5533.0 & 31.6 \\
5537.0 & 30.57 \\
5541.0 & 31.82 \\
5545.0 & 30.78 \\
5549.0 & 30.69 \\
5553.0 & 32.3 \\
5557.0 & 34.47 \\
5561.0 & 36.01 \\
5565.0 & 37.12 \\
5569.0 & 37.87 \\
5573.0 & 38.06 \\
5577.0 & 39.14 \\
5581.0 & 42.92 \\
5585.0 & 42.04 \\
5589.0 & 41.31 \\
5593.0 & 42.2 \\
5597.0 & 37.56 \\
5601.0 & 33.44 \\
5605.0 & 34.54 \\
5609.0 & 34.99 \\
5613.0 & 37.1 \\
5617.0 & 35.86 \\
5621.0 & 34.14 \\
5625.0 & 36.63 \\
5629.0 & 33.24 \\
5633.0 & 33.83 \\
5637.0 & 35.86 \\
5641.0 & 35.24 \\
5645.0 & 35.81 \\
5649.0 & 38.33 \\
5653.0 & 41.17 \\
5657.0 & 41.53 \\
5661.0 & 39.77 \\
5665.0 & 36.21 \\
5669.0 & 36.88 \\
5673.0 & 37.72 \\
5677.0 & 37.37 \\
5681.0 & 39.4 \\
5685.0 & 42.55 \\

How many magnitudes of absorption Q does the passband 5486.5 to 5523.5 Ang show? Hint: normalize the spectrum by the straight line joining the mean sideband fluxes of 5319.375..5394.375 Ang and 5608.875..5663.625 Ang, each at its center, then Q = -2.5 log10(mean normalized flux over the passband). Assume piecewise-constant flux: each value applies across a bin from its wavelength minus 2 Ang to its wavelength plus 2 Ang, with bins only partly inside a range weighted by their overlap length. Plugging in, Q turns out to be 0.18 mag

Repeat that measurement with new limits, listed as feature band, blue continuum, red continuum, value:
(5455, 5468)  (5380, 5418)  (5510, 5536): 0.20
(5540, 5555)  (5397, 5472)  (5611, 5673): 0.28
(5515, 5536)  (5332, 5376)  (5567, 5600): 0.26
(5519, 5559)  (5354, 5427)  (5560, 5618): 0.25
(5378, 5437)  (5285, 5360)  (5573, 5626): -0.19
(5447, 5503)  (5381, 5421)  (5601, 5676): 0.23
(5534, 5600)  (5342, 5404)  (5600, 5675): 0.07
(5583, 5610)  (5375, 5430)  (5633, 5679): 0.06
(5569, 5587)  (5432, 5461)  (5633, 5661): -0.02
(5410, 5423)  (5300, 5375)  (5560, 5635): -0.22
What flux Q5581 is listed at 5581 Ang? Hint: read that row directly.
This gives 42.92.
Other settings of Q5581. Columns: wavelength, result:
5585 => 42.04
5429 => 49.94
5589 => 41.31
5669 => 36.88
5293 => 43.22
